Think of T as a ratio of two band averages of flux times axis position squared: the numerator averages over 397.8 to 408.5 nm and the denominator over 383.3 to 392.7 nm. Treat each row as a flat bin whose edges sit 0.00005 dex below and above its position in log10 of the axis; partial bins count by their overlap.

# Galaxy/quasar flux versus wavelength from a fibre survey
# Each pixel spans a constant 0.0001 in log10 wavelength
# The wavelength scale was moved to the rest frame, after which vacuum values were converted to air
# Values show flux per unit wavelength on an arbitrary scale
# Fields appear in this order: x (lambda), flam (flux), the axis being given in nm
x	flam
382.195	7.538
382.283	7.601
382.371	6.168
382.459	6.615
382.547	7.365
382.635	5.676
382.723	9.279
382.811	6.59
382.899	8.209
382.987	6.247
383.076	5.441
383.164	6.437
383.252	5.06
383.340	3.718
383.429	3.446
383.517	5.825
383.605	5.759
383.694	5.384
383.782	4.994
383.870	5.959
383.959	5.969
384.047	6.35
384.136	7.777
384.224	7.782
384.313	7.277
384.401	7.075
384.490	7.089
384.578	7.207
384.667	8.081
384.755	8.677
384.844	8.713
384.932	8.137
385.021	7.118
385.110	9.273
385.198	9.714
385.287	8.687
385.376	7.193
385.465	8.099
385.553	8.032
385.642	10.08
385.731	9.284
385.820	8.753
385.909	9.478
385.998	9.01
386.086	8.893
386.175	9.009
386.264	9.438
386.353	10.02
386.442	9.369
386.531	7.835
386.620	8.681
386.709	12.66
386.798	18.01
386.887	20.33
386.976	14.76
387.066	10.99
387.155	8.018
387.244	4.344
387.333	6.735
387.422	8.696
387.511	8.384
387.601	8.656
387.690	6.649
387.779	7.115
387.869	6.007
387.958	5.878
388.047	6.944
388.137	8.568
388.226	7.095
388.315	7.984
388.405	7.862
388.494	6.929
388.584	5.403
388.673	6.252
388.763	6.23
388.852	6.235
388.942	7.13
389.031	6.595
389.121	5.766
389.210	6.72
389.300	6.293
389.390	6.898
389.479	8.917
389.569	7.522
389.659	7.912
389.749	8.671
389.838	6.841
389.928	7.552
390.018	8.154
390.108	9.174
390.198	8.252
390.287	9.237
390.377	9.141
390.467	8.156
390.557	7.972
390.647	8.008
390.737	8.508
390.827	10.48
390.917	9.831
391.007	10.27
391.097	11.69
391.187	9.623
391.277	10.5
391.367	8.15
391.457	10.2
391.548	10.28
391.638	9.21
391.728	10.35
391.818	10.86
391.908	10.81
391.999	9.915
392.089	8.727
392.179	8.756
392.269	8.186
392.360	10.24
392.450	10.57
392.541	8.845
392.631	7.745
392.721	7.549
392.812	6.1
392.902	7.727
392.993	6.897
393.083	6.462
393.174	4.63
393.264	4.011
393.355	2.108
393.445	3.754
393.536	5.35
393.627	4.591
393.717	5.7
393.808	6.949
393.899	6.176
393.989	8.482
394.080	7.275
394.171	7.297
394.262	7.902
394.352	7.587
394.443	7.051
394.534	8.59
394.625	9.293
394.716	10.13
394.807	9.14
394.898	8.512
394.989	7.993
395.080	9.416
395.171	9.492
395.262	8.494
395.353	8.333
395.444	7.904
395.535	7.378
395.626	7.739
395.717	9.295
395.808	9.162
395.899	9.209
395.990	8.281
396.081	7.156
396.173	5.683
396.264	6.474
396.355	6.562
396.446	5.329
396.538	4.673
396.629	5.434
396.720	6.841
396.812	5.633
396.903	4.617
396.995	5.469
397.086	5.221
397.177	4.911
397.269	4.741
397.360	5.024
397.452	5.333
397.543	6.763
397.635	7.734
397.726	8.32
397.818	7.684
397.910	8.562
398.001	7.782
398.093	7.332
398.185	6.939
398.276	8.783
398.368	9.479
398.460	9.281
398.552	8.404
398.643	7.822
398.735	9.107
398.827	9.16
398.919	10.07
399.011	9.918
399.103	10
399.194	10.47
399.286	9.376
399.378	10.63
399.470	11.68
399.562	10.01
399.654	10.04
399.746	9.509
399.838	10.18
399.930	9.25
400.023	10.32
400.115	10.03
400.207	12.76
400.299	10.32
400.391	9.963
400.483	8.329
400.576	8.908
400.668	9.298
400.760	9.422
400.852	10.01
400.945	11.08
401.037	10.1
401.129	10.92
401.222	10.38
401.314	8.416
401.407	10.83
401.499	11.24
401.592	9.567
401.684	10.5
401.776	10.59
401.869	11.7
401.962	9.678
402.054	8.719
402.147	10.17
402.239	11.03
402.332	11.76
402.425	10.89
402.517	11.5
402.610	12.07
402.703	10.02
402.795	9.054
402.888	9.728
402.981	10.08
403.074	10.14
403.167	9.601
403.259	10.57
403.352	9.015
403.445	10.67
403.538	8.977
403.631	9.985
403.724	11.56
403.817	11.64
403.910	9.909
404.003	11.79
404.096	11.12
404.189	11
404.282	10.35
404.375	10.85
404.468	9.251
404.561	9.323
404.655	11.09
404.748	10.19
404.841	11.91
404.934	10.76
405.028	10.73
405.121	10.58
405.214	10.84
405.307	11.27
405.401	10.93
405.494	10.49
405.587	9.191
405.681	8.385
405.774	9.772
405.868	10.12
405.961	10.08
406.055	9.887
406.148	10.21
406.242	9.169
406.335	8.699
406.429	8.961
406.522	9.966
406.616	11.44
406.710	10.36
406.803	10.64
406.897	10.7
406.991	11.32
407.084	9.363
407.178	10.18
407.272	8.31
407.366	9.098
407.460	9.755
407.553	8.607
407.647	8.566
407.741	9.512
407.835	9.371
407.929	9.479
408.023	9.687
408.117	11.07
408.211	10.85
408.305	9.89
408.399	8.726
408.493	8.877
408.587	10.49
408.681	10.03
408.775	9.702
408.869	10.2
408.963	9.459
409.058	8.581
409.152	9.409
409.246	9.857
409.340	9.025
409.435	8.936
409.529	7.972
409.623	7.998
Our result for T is 1.3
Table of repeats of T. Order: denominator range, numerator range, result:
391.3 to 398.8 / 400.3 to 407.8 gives 1.41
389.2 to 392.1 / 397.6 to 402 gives 1.13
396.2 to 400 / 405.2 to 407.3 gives 1.33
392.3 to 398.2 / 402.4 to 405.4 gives 1.55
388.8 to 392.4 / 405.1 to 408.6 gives 1.23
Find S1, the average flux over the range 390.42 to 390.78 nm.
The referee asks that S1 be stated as 8.16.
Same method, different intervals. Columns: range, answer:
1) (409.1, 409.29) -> 9.62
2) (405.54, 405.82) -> 9.12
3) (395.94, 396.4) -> 6.86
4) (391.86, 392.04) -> 10.4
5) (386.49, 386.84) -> 11.8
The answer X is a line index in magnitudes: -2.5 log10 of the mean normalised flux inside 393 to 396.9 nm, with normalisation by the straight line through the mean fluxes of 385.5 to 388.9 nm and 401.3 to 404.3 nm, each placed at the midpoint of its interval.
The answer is 0.34 mag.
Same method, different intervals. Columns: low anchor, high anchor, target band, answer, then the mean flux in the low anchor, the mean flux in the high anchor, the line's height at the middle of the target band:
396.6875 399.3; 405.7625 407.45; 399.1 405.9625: -0.174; 7.6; 9.9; 8.81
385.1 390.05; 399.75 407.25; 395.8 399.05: 0.315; 8.43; 10.3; 9.56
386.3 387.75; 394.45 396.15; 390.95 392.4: -0.064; 10.2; 8.56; 9.29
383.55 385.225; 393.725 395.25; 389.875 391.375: -0.168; 7.25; 8.15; 7.8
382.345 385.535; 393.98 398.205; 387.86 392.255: -0.163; 6.92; 7.31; 7.12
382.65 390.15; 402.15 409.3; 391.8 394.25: 0.193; 7.87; 10.1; 8.64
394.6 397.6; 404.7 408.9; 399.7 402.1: -0.198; 7.12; 9.96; 8.4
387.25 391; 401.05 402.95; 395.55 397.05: 0.335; 7.59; 10.4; 9.17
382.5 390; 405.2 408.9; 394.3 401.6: 0.062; 7.82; 9.84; 8.96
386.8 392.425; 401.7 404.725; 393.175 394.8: 0.359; 8.59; 10.4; 9.18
